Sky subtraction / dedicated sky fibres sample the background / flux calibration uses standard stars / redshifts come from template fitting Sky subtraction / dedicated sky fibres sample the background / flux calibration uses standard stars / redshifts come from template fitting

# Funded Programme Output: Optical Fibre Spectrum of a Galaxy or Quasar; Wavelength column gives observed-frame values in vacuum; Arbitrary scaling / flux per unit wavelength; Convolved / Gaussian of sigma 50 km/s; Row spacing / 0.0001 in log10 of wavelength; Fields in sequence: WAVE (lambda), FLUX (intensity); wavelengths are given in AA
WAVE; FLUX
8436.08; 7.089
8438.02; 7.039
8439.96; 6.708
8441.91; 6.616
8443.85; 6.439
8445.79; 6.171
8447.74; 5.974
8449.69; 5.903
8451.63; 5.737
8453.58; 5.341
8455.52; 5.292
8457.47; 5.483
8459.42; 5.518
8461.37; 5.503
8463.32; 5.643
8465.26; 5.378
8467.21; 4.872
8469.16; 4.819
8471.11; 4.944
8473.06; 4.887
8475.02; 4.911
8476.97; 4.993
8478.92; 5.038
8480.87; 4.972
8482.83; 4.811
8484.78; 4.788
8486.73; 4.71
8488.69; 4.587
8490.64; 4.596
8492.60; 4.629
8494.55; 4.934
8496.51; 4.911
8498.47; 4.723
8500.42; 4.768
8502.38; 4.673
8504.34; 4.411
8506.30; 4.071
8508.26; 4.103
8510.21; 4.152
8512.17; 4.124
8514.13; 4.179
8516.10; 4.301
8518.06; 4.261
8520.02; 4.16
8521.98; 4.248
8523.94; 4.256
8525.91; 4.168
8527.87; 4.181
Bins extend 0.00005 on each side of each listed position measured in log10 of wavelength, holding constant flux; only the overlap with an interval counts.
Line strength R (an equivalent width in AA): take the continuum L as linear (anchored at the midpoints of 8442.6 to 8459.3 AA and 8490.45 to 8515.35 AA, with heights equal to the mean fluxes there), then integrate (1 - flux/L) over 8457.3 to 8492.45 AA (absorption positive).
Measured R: 1.2 AA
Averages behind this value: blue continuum 5.79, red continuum 4.48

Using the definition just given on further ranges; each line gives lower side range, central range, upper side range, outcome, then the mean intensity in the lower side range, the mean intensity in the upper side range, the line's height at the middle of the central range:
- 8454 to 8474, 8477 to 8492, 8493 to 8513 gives 0.2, 5.24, 4.5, 4.85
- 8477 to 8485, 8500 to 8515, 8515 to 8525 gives 0.6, 4.92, 4.24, 4.46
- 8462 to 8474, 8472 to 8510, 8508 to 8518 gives -0.5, 5.11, 4.19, 4.64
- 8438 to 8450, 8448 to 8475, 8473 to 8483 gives 1.5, 6.38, 4.95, 5.64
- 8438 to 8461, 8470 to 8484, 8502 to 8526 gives 0.8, 5.96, 4.23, 5.22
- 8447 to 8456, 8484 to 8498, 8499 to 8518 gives 0.0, 5.66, 4.32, 4.73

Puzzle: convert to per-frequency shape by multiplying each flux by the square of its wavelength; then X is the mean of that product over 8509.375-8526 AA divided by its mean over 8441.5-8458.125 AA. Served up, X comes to 0.7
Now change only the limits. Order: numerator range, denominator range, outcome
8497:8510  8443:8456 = 0.77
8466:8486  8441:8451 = 0.80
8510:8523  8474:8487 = 0.87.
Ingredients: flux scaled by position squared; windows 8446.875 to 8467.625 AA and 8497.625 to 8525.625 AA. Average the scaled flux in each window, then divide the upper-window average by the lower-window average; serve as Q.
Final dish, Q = 0.79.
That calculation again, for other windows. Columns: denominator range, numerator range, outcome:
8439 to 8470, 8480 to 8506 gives 0.83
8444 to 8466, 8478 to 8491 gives 0.85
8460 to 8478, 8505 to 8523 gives 0.83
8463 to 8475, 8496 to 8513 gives 0.88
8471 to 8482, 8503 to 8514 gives 0.85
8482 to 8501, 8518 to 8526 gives 0.90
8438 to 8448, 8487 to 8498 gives 0.74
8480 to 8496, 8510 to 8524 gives 0.89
